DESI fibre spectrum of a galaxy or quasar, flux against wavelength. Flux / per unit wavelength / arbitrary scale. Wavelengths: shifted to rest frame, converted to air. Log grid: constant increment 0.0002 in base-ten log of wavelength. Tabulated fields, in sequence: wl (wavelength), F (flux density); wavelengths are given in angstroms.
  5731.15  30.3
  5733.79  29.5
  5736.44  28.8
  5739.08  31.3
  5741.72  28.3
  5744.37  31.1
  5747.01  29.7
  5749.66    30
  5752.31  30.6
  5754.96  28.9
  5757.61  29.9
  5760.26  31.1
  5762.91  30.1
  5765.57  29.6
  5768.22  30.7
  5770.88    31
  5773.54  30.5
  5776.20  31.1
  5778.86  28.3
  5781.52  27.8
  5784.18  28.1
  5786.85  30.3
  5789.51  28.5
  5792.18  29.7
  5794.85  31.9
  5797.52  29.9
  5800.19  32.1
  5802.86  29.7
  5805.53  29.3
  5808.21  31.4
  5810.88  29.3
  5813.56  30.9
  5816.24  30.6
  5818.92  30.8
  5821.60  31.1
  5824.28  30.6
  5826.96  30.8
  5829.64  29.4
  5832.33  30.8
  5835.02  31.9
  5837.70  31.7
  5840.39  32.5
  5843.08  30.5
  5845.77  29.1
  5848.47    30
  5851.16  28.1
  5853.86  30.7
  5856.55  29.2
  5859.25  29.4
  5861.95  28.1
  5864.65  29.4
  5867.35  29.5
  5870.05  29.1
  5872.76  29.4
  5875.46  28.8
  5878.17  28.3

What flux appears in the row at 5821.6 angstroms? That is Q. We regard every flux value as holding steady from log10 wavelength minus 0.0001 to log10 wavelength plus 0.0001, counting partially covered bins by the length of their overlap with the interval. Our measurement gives 31.1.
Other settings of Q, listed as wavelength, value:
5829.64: 29.4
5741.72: 28.3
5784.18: 28.1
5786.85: 30.3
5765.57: 29.6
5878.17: 28.3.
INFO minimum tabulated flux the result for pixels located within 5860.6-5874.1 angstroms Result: 28.1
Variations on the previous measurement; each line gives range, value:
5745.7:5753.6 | 29.7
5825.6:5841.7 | 29.4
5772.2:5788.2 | 27.8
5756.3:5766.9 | 29.6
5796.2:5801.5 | 29.9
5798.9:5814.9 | 29.3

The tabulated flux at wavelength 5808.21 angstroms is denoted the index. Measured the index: 31.4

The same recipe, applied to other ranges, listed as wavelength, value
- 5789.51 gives 28.5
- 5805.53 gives 29.3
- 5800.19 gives 32.1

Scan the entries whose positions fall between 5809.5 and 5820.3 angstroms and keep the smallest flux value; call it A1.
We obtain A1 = 29.3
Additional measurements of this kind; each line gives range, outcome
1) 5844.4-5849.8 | 29.1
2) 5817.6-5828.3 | 30.6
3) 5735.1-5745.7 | 28.3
